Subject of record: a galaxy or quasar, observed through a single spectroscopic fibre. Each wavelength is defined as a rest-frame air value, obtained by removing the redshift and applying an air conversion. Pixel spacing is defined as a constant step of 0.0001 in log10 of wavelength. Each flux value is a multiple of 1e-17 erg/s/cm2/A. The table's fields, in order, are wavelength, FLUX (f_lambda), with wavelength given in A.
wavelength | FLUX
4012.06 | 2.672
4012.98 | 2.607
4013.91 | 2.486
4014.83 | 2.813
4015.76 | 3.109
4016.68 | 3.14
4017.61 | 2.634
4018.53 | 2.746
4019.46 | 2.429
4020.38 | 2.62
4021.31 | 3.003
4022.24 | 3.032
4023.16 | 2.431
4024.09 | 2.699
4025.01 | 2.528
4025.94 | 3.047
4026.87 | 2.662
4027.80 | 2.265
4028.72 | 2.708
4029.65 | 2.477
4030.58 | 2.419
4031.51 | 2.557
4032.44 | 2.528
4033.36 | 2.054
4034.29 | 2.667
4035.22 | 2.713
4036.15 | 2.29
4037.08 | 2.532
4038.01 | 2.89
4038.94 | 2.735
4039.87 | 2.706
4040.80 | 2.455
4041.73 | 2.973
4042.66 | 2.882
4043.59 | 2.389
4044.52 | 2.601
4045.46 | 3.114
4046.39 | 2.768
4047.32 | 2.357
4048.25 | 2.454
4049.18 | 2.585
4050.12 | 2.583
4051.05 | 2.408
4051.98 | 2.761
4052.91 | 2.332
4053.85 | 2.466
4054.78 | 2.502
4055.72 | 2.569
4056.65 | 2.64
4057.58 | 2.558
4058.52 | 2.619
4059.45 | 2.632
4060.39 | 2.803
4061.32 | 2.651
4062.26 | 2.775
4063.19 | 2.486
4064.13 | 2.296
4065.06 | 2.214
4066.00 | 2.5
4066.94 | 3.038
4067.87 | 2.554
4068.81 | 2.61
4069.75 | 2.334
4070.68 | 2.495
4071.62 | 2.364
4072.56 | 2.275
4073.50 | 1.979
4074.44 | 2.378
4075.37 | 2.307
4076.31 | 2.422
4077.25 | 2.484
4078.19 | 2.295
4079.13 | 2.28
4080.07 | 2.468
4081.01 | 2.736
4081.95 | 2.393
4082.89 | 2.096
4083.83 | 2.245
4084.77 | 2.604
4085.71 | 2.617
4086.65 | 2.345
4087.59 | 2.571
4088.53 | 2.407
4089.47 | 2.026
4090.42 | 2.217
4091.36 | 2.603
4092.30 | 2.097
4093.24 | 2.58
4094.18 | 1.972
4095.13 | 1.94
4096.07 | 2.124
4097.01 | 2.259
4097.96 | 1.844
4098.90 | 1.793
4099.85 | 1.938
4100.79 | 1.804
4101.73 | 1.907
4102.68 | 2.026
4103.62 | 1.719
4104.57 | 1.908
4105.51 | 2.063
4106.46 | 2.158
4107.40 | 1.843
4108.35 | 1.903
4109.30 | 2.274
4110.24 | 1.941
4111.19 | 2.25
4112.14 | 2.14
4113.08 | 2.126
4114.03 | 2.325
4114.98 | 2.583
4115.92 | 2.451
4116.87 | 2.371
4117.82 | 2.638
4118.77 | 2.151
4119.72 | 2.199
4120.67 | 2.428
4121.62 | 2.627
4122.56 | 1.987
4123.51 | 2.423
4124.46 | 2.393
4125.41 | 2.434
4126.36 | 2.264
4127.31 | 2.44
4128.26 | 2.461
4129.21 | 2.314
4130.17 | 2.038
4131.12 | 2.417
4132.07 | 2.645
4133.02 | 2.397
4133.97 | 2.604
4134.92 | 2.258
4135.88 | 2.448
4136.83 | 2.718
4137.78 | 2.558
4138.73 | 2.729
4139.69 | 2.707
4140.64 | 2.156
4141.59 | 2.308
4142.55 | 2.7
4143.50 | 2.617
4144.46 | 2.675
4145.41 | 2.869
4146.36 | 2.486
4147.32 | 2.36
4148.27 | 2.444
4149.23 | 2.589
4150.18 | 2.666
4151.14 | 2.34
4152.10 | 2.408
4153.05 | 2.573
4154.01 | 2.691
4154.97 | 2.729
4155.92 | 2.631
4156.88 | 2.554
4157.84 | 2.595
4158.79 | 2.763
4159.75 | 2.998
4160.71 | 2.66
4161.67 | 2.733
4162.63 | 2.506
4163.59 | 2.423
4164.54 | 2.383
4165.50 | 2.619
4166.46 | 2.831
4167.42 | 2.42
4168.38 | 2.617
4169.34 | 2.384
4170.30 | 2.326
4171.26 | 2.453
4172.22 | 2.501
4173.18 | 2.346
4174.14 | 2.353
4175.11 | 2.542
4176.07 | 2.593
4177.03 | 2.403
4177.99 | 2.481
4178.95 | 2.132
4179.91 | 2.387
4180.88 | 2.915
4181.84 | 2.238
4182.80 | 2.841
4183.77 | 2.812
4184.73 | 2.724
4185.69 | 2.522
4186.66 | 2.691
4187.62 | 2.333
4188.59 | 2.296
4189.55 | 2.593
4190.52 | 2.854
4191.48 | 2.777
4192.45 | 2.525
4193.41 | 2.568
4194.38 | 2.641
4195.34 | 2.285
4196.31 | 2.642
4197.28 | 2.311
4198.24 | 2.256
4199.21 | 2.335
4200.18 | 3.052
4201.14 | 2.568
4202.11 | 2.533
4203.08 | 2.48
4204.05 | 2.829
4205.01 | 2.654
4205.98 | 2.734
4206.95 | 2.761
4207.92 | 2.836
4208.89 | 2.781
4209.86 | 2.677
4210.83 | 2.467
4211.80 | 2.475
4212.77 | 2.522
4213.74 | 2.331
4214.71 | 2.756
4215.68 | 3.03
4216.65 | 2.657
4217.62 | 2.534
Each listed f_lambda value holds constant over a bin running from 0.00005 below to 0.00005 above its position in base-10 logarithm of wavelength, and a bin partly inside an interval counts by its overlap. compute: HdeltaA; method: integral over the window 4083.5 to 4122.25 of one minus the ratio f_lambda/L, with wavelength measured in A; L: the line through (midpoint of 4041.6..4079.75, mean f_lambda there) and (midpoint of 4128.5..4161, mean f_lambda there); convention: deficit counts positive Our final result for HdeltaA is 5.2 A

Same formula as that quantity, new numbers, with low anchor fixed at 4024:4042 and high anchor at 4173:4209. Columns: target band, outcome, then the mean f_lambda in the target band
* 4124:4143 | 0.9 A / 2.45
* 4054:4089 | 1.5 A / 2.47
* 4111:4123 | 1.1 A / 2.33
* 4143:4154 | 0.1 A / 2.55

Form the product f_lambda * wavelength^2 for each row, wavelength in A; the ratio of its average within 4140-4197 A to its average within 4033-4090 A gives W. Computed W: 1.07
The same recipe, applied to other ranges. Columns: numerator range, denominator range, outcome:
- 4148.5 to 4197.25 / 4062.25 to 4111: 1.18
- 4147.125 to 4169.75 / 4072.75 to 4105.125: 1.21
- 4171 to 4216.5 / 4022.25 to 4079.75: 1.08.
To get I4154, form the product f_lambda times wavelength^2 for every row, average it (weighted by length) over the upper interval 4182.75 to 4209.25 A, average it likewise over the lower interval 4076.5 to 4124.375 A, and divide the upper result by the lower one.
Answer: 1.23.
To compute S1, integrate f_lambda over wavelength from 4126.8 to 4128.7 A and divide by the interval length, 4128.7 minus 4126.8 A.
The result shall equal 2.45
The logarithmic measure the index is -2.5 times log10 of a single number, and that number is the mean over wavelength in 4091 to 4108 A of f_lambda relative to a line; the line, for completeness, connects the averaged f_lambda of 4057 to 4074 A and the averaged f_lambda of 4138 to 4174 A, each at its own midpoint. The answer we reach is 0.240 mag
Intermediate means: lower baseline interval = 2.51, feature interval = 2.03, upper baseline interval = 2.56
